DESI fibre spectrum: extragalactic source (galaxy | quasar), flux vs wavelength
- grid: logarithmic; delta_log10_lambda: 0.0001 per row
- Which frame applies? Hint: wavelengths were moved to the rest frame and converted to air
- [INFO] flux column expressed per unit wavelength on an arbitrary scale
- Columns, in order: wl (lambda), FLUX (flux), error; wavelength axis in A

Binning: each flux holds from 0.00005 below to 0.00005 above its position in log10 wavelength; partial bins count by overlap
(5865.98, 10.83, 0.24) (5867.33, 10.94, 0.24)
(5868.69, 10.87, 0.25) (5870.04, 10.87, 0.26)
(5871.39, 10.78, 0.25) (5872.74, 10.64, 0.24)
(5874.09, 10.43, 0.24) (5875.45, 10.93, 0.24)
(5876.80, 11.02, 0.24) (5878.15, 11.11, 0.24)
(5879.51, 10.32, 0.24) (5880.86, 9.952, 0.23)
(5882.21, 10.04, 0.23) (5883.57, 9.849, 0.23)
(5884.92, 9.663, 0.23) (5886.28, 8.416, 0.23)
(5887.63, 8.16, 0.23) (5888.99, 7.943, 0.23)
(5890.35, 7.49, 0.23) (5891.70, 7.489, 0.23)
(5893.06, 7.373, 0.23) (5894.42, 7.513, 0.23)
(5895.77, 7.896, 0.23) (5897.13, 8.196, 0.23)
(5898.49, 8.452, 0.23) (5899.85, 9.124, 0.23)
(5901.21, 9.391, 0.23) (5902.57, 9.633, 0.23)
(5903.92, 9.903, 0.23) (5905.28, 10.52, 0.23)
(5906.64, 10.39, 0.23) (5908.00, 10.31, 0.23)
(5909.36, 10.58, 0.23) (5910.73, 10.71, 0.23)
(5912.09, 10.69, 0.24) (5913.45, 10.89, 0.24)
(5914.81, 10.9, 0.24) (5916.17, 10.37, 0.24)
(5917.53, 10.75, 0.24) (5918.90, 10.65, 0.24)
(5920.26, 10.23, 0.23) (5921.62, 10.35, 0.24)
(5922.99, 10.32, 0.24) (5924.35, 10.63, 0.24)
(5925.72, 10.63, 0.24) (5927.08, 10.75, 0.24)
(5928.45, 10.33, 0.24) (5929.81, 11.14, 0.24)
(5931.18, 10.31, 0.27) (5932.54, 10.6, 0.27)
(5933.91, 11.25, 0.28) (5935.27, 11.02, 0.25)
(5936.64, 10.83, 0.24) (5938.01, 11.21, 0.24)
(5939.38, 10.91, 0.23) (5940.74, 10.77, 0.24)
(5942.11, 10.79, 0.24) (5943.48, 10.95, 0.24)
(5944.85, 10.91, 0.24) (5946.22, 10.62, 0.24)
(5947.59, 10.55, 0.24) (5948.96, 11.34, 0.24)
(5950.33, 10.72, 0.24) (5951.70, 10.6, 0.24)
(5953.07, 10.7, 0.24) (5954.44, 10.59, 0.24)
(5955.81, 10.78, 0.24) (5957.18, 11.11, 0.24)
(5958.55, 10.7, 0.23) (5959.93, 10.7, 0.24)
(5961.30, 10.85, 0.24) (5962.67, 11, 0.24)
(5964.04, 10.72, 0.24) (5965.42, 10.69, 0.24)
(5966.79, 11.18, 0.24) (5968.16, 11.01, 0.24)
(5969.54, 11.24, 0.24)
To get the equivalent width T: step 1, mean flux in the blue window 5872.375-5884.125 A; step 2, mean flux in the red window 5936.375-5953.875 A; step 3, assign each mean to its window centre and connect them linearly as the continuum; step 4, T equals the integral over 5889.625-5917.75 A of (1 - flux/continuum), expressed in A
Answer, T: 3.14 A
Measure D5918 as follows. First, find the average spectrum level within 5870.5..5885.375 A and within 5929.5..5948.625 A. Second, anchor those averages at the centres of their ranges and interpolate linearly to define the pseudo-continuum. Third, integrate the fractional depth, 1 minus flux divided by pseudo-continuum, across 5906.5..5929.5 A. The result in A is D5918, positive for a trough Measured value 0.3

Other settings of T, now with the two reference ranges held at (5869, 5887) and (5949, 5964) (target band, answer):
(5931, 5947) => -0.3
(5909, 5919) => -0.1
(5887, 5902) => 3.3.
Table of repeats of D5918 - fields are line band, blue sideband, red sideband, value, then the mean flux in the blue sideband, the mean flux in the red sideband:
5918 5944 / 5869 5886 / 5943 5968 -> 0.0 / 10.4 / 10.8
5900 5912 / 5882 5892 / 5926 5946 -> -0.9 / 8.61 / 10.8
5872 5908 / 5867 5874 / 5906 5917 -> 4.6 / 10.8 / 10.6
